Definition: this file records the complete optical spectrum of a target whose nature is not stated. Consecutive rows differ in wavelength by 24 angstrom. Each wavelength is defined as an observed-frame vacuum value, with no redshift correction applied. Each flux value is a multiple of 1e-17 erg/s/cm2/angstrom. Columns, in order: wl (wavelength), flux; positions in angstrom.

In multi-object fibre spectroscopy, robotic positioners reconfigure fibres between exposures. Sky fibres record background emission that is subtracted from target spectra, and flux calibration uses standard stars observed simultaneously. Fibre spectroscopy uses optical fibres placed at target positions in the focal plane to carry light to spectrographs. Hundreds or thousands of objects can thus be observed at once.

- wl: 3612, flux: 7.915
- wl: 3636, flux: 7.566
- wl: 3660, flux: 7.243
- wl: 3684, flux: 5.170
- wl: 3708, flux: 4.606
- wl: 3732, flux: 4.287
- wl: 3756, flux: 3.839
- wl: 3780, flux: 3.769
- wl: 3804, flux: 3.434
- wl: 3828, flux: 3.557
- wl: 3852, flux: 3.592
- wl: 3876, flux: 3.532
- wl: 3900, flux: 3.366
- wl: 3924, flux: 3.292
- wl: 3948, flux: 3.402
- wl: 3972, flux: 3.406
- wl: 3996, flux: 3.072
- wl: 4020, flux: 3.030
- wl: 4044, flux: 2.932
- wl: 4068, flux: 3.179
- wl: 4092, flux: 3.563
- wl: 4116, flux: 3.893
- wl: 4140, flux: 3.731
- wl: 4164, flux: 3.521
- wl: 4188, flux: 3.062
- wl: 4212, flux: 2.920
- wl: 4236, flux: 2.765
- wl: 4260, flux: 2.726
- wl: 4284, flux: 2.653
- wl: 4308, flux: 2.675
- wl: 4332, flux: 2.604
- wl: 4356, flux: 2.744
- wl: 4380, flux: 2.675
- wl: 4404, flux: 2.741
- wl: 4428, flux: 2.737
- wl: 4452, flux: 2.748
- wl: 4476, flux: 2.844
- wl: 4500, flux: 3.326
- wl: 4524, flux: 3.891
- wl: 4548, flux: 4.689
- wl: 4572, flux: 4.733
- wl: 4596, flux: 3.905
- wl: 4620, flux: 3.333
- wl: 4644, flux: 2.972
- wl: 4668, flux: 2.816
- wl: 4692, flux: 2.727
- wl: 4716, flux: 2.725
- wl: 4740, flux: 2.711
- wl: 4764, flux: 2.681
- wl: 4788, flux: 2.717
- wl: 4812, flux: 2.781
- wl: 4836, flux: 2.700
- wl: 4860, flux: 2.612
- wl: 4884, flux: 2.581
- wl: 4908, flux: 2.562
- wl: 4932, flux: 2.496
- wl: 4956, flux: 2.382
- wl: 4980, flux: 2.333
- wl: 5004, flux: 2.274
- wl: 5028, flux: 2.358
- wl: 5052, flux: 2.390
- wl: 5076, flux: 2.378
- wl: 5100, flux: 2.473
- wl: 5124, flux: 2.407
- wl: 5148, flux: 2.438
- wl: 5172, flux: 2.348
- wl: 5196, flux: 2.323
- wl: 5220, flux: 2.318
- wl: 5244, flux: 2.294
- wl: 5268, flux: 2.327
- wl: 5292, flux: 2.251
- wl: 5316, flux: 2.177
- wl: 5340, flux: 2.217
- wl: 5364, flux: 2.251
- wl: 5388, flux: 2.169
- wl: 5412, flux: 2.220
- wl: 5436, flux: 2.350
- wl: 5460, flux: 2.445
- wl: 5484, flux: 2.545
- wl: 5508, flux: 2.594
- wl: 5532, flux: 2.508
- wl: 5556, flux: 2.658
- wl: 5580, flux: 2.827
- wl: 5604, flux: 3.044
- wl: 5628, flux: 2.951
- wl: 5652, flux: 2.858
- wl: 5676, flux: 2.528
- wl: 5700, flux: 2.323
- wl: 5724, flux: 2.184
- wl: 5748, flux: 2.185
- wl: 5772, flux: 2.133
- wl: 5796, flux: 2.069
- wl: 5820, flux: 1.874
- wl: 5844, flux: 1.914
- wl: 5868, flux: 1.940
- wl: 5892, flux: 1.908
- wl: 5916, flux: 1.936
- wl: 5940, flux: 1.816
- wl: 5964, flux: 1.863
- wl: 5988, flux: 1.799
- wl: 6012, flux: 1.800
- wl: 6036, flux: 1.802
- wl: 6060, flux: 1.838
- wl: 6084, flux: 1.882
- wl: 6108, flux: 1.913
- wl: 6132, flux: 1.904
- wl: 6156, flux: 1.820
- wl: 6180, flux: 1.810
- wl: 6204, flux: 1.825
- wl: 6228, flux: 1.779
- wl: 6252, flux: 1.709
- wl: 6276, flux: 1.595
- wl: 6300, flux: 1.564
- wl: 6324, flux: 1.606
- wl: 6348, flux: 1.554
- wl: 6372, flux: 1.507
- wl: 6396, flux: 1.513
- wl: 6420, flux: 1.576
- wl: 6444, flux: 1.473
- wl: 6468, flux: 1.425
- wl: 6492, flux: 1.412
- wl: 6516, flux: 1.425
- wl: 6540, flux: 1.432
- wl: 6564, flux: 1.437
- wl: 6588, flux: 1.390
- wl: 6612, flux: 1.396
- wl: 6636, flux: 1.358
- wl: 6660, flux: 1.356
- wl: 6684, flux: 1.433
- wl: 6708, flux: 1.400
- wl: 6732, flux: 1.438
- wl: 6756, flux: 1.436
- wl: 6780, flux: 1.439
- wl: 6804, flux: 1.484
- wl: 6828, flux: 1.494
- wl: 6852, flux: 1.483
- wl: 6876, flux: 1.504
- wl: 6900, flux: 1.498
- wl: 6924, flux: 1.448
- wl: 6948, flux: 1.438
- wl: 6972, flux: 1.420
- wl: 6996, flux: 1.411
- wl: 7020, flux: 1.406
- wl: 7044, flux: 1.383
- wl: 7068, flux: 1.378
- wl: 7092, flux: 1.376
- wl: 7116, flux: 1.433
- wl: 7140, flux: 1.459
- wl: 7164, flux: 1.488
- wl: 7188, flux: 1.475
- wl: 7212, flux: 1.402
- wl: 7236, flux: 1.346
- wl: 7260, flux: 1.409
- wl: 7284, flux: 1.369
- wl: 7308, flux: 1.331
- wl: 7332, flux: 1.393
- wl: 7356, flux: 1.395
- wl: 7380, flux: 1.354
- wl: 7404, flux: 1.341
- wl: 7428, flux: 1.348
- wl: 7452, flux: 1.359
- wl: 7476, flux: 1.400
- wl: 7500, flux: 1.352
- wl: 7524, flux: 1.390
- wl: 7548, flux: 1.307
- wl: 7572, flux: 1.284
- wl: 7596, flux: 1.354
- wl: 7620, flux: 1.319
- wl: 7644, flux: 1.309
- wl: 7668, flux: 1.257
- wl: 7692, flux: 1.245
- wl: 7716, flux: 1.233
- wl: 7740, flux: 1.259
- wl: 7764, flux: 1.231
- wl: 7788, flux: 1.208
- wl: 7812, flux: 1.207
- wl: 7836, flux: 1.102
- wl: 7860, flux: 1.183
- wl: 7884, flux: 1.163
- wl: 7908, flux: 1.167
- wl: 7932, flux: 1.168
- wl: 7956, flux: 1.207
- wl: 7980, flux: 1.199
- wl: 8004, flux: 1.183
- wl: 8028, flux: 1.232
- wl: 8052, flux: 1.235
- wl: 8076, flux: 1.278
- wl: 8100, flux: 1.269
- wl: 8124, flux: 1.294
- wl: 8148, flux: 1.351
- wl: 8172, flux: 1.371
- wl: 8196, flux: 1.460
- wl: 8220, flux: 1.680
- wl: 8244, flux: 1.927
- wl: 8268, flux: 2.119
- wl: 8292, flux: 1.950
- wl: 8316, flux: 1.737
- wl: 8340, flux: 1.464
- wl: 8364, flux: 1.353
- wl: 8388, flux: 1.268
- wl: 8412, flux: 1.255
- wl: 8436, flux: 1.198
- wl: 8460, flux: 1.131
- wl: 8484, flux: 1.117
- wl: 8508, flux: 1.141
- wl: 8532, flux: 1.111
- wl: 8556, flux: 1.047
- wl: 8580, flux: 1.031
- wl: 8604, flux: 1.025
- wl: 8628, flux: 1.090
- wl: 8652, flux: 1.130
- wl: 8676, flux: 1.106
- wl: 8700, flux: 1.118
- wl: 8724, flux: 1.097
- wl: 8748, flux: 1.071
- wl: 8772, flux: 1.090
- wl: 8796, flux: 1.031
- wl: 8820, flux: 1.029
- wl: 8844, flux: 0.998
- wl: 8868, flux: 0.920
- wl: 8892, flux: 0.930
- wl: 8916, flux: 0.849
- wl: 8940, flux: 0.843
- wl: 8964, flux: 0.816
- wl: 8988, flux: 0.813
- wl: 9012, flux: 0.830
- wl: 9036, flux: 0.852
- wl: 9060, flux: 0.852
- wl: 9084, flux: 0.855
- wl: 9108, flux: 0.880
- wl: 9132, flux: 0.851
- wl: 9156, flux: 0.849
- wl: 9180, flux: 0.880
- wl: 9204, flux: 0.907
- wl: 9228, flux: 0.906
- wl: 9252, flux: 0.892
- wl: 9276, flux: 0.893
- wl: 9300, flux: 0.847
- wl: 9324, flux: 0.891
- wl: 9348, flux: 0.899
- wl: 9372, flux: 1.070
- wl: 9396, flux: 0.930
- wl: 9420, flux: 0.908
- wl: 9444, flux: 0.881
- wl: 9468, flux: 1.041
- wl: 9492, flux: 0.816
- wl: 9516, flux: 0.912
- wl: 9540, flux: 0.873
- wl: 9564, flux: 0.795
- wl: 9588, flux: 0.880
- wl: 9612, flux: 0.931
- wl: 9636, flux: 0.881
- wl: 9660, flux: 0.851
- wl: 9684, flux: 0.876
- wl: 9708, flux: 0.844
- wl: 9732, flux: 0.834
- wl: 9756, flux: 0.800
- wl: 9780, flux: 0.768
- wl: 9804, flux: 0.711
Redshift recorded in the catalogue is 1.951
